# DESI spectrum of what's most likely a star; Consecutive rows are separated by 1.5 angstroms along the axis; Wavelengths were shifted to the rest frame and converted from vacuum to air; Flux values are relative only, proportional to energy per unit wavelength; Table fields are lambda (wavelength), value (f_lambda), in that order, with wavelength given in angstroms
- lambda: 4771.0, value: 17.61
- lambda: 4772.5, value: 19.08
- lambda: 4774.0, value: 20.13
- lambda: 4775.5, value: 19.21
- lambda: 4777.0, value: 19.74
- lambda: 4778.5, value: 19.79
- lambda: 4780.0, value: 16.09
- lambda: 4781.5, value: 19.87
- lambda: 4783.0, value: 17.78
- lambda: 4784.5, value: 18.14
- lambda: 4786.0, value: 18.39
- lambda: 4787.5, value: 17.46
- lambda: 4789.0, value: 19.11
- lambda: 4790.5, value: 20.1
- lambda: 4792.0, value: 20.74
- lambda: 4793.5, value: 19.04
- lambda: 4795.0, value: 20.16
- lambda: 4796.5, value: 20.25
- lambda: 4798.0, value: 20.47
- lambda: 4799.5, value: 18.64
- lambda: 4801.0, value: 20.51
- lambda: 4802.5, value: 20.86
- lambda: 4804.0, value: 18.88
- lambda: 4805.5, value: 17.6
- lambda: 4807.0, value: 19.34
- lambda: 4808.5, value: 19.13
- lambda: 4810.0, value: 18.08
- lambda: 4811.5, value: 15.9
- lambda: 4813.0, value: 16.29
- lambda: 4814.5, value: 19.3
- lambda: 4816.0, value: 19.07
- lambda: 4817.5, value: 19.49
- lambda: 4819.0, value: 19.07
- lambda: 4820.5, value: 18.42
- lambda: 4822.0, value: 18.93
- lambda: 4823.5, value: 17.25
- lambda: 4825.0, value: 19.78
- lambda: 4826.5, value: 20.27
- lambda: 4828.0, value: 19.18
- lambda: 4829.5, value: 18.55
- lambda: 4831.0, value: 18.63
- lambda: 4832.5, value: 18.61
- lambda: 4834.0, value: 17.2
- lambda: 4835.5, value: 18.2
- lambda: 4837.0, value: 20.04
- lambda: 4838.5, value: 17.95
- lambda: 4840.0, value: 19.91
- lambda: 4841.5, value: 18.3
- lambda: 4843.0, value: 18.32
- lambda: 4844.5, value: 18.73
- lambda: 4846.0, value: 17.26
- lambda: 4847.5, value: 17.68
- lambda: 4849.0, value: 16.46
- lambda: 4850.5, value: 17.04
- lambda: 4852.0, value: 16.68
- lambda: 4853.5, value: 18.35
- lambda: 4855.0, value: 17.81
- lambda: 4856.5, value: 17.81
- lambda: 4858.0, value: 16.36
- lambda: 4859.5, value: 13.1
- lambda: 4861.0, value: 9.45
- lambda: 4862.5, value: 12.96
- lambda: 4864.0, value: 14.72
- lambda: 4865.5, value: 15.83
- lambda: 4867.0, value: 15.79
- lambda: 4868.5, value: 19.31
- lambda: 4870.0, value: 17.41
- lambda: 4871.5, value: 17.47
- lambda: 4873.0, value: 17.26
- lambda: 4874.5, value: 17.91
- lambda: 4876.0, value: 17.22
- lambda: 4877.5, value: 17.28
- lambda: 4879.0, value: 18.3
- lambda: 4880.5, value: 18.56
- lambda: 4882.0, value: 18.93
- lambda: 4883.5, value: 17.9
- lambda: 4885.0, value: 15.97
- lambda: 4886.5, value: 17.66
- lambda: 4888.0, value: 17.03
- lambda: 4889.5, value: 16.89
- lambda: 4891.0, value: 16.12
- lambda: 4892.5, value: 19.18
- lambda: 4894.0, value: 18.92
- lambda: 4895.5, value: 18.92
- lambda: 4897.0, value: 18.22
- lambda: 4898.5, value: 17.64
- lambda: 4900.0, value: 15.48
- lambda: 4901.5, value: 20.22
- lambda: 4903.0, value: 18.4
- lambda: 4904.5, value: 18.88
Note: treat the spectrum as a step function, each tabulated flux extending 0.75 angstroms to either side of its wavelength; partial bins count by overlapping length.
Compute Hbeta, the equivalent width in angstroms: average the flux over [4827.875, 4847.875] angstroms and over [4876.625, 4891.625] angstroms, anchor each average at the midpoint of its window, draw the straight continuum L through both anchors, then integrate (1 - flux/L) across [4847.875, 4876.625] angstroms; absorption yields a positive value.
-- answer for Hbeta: 2.7 angstroms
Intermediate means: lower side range 18.5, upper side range 17.5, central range 16.3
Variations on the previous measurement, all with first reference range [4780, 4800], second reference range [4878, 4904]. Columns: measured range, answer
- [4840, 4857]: 0.6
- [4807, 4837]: 0.3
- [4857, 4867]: 2.3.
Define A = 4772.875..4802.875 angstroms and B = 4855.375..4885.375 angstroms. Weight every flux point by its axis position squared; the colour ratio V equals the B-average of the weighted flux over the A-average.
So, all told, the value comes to 0.88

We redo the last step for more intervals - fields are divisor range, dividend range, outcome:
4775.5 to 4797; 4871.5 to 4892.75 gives 0.96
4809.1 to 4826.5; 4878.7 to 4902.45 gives 1.00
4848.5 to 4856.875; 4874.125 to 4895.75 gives 1.04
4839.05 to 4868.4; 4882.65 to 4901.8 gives 1.09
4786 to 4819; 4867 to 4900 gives 0.96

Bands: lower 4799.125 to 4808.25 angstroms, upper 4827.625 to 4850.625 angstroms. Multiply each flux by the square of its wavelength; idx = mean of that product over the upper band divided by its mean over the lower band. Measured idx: 0.96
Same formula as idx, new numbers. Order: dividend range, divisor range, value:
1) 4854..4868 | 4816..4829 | 0.80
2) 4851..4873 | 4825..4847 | 0.87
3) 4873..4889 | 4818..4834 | 0.96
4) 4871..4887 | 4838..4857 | 1.00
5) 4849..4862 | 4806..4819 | 0.88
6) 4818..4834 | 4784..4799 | 0.98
